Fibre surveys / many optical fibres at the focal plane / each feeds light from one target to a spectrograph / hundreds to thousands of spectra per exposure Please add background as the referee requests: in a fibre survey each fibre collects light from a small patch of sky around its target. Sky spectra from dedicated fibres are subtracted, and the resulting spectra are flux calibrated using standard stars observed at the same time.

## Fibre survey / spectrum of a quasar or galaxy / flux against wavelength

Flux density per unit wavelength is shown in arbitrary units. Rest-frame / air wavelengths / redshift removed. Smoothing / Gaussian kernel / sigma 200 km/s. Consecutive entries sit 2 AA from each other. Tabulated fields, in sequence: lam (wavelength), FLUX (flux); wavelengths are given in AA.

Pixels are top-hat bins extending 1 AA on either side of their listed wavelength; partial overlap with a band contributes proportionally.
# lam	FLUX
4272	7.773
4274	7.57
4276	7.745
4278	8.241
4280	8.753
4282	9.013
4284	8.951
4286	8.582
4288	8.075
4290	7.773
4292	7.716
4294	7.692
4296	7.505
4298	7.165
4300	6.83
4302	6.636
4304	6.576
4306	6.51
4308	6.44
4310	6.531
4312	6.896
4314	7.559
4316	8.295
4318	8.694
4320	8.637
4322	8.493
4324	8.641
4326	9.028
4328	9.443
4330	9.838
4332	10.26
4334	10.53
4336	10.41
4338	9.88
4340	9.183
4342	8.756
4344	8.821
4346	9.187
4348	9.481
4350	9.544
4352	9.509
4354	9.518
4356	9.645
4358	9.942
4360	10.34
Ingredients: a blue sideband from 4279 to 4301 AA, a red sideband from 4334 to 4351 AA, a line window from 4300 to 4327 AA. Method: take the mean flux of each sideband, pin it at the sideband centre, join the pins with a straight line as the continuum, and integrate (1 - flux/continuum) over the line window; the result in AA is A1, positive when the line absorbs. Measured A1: 3.4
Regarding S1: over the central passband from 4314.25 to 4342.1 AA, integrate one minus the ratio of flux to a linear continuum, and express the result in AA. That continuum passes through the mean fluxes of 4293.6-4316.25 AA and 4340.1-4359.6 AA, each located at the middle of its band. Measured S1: -3.4 AA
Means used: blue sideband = 6.99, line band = 9.26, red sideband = 9.4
